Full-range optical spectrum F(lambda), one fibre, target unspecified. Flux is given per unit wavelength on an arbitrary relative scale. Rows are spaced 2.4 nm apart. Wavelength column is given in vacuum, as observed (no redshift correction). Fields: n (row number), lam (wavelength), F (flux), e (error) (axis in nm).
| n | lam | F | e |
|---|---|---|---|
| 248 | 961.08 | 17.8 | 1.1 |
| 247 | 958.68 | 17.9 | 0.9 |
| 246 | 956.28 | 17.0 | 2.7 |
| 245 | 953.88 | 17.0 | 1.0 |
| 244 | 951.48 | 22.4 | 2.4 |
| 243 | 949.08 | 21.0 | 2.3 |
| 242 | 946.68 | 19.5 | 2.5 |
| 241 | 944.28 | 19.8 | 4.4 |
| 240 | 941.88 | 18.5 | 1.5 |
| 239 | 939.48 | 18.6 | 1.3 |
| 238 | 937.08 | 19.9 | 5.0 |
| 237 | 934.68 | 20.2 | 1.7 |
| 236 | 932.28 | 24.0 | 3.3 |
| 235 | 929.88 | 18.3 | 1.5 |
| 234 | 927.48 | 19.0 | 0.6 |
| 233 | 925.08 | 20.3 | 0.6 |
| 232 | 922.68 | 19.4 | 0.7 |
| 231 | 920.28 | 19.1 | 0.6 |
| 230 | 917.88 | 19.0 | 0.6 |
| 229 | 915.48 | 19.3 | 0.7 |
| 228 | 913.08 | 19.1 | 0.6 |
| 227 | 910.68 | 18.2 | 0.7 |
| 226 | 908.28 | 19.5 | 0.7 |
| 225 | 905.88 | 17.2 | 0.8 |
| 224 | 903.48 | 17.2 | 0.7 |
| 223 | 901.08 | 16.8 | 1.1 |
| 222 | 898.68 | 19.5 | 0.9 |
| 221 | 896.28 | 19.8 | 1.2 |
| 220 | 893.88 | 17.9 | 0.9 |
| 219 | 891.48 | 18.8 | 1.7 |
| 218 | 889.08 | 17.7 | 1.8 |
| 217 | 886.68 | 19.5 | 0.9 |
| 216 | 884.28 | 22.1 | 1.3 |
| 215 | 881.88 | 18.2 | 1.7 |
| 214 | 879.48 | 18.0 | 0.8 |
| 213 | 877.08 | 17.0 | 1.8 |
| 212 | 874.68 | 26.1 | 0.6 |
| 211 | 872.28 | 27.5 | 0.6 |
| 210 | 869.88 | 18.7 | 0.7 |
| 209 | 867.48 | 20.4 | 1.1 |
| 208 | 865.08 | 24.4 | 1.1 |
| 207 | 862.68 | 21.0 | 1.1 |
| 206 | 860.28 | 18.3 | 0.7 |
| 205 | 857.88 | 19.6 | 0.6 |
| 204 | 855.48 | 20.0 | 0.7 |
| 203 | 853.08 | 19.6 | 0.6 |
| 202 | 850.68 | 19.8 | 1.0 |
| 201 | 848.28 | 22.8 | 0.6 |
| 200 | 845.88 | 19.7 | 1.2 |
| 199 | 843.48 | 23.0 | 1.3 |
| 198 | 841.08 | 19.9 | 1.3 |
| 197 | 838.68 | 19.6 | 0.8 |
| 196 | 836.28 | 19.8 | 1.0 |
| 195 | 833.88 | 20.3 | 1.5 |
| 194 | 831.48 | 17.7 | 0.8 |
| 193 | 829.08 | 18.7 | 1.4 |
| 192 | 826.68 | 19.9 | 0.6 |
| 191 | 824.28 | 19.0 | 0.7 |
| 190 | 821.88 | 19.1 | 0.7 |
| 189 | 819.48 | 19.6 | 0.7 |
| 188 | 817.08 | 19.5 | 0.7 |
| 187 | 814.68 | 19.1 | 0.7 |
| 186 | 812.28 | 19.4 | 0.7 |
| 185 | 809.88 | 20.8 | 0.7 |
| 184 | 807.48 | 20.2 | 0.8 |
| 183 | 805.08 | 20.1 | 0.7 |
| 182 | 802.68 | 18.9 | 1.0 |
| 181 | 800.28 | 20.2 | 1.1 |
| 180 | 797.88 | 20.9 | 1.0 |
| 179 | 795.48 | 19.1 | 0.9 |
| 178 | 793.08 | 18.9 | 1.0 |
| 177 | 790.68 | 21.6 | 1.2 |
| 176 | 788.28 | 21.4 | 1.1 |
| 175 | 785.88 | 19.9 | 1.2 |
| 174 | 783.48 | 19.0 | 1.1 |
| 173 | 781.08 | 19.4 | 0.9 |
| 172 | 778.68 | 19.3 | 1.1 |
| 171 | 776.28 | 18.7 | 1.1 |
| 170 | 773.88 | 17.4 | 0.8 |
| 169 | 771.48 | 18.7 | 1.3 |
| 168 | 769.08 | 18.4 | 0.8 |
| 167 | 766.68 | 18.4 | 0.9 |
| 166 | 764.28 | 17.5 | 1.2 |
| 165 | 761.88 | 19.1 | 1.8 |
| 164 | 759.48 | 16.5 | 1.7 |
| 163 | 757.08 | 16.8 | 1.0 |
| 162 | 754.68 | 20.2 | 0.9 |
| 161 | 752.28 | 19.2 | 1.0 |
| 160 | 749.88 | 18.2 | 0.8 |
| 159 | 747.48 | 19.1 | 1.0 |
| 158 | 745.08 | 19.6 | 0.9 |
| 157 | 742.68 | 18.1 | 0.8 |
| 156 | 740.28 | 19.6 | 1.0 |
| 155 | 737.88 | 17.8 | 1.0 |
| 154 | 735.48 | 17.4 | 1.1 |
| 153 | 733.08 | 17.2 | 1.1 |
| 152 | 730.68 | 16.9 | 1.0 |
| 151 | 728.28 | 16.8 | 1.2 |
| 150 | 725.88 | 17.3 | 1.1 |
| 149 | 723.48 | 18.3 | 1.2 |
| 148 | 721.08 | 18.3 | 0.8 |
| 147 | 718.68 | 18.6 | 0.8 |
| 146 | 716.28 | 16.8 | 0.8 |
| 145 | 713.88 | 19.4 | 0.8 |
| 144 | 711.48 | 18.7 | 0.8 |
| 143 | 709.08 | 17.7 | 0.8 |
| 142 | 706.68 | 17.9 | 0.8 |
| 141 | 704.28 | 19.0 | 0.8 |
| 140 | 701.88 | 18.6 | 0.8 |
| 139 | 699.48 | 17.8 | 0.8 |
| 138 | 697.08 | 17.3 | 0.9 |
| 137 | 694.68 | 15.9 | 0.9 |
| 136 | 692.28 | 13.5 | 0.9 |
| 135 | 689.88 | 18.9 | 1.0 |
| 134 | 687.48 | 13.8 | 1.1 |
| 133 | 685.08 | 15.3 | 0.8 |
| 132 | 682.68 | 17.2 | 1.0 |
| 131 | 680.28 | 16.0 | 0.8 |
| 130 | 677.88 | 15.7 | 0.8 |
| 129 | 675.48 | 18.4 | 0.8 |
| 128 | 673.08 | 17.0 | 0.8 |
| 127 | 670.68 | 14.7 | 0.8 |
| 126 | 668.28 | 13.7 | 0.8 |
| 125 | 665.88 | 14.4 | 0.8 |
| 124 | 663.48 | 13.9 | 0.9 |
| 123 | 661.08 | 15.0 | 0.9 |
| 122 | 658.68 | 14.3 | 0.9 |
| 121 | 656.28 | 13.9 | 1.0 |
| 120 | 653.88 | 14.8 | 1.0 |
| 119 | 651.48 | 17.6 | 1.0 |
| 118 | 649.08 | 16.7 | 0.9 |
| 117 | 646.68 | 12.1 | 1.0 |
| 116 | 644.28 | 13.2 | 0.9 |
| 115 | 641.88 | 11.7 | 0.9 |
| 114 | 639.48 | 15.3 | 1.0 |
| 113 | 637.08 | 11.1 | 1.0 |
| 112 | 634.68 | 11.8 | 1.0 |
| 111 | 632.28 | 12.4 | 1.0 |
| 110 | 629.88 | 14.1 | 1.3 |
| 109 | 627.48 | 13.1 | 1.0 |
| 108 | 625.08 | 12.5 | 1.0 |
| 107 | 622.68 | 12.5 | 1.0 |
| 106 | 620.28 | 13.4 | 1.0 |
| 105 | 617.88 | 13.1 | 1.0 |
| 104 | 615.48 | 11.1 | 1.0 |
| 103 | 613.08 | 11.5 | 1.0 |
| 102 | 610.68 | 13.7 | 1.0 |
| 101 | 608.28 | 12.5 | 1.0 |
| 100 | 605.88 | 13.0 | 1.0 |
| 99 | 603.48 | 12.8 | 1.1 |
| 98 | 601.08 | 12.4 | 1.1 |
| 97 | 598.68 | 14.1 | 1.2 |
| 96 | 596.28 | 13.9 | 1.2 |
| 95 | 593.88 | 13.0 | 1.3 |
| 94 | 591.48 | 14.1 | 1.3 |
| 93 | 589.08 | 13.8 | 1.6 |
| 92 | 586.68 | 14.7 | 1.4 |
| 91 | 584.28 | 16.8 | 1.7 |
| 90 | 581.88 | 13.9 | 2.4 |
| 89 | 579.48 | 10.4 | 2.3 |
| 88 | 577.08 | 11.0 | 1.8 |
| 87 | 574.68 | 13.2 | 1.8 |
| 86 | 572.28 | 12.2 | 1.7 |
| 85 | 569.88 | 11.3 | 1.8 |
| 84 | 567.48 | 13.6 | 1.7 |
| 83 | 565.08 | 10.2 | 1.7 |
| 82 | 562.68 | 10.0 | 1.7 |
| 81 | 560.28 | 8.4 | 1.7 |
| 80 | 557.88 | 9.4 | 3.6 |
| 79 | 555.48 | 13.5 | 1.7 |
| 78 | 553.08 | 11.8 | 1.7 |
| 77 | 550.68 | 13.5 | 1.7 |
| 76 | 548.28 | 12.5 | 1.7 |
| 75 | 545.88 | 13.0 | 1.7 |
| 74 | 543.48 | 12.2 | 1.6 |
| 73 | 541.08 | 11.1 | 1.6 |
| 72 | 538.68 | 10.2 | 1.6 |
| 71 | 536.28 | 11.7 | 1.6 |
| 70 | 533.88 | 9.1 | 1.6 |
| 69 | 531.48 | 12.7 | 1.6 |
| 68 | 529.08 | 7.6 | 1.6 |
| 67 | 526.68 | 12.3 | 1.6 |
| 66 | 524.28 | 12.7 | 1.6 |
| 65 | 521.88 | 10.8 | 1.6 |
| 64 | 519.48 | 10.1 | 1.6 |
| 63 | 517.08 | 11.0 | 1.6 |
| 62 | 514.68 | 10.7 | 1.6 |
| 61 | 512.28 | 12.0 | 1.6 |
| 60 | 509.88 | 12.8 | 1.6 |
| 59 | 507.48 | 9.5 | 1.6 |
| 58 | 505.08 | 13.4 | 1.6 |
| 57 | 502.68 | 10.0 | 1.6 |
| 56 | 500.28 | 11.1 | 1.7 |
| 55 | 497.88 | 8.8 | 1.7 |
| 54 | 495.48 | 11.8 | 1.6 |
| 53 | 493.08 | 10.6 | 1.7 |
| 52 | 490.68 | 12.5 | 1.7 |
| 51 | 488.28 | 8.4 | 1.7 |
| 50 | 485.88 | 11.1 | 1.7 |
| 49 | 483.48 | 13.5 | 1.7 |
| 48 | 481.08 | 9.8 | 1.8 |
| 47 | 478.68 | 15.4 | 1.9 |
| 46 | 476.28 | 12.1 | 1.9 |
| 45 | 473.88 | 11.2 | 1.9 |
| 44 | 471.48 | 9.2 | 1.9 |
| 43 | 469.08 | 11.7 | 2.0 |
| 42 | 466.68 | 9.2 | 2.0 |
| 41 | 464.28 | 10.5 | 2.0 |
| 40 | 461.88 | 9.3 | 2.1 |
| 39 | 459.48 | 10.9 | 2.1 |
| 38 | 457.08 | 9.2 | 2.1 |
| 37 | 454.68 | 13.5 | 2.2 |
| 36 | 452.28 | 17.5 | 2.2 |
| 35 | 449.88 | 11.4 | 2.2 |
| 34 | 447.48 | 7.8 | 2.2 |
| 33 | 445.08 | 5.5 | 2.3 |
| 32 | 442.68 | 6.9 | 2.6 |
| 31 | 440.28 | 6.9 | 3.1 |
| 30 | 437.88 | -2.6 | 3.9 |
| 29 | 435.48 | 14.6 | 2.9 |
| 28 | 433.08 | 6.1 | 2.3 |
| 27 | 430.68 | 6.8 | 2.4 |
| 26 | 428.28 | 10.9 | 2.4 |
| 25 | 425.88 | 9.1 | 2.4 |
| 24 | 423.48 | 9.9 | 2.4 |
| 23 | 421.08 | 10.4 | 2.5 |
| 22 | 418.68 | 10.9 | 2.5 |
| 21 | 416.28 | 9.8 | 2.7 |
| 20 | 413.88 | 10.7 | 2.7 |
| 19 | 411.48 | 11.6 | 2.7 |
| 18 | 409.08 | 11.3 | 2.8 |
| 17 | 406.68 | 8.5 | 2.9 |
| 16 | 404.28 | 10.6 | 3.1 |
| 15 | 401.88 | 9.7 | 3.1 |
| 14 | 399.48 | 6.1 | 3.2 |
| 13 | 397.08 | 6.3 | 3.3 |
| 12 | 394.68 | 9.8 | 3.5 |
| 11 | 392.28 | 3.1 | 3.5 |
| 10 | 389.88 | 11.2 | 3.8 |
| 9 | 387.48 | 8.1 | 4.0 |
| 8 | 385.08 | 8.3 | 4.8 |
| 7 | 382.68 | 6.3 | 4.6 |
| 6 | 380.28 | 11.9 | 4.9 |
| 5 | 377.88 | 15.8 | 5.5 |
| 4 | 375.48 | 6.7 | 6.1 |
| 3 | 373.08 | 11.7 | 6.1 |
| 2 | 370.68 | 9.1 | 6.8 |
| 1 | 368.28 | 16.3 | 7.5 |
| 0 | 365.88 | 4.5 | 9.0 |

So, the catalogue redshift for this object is 0.74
